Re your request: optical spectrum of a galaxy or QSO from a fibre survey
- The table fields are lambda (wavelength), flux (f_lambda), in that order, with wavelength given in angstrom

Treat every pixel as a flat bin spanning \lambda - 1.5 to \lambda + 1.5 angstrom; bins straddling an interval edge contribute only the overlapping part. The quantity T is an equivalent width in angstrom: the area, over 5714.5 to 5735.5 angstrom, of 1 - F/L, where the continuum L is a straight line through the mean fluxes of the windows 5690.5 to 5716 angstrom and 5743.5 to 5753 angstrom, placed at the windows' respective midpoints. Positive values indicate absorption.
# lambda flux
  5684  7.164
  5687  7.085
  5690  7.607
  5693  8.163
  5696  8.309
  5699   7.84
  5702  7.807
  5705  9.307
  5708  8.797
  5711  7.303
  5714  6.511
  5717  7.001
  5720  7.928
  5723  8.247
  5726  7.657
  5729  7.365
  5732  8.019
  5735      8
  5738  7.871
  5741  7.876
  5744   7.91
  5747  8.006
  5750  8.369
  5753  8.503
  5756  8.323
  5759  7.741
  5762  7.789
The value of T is 1.0 angstrom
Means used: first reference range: 7.97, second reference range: 8.18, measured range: 7.67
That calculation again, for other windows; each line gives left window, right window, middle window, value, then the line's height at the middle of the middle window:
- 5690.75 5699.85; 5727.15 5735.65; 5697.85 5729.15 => 0.44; 7.92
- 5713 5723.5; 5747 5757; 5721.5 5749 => -0.10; 7.87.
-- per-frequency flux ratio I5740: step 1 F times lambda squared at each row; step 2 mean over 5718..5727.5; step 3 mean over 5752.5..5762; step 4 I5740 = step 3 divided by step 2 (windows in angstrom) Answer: 1.0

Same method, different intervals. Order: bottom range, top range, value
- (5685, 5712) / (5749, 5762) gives 1.04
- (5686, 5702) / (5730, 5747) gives 1.03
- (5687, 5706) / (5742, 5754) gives 1.03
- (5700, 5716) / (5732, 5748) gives 1.01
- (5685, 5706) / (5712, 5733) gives 0.95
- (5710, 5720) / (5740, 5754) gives 1.16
